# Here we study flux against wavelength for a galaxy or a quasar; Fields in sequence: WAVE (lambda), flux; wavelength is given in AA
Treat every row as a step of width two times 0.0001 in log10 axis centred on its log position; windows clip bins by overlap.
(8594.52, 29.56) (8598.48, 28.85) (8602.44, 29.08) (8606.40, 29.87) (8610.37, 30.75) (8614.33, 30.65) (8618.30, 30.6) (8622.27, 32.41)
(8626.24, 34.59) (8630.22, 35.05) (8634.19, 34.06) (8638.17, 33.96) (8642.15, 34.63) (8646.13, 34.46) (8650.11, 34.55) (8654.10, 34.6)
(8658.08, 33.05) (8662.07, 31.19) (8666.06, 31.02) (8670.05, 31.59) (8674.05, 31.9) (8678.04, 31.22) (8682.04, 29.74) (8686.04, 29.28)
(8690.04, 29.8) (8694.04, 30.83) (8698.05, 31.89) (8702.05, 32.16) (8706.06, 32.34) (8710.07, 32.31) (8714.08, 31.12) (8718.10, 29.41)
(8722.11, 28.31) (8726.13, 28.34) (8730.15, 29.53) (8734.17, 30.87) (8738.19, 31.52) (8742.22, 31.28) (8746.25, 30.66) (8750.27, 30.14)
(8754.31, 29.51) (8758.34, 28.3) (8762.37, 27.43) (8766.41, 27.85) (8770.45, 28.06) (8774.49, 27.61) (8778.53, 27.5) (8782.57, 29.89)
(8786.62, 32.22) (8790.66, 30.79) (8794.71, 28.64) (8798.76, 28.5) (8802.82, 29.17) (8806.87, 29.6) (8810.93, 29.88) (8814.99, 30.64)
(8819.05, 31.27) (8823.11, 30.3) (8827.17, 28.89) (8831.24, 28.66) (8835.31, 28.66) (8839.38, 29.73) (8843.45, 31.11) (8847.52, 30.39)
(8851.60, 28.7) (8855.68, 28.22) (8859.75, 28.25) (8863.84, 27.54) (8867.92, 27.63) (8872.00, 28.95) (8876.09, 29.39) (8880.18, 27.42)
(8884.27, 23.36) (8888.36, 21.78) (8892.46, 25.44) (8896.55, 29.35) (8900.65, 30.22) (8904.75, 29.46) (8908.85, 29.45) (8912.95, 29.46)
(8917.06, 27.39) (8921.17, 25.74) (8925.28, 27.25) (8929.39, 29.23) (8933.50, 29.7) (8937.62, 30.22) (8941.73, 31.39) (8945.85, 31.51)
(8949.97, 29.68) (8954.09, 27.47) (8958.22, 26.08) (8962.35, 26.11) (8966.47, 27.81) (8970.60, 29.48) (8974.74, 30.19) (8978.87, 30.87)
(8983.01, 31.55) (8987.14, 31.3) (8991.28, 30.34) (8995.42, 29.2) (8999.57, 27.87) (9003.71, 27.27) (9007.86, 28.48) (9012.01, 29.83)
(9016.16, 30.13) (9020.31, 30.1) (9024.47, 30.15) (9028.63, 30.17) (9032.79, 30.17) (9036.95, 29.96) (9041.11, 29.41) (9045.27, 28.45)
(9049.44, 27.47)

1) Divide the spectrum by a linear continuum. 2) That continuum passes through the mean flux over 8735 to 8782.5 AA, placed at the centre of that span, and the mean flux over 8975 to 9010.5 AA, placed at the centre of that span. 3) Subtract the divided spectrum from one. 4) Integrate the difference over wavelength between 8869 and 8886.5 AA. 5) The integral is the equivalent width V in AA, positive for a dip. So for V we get 1.3 AA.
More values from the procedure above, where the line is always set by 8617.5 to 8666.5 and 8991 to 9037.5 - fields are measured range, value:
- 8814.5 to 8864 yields 3.02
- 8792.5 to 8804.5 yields 1.14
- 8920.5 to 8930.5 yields 0.97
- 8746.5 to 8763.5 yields 1.68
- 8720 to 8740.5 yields 1.78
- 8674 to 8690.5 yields 1.41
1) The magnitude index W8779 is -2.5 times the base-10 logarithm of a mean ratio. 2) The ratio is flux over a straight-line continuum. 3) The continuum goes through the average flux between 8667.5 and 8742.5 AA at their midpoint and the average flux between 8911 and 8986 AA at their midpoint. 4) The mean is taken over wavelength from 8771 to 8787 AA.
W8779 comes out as 0.05 mag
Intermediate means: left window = 30.7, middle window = 28.9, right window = 29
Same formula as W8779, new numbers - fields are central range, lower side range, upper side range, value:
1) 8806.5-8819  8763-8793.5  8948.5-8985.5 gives -0.05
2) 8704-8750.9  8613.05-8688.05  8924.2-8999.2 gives 0.04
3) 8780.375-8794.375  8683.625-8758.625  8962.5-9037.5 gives -0.01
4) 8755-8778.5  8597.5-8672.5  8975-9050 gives 0.13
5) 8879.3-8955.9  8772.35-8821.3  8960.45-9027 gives 0.05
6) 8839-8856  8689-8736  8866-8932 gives -0.05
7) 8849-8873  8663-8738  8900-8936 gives 0.03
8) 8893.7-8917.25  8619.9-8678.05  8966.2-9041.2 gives 0.05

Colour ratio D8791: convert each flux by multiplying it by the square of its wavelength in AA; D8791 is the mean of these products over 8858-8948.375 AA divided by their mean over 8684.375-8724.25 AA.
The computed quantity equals 1.0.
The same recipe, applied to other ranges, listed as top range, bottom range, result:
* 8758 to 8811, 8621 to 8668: 0.89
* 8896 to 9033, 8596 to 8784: 1.01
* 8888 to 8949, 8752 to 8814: 1.02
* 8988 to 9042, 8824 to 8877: 1.06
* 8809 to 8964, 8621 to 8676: 0.90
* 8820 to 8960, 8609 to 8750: 0.94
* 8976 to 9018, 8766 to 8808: 1.07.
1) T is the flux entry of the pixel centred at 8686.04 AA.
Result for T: 29.28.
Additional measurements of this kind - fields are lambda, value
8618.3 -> 30.6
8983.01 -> 31.55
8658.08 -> 33.05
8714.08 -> 31.12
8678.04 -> 31.22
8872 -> 28.95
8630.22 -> 35.05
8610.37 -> 30.75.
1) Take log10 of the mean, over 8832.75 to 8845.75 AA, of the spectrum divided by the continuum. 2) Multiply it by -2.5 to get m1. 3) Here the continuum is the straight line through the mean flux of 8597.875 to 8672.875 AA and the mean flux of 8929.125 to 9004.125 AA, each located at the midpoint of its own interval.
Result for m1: 0.03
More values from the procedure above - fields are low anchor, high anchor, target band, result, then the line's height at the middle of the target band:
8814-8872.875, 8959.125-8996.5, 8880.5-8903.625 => 0.12 mag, 29.4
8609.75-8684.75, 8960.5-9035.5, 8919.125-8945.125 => 0.04 mag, 30.1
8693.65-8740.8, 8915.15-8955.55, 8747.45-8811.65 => 0.04 mag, 30.2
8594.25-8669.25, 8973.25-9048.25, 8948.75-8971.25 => 0.09 mag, 30.1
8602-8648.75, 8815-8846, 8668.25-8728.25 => 0.03 mag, 31.7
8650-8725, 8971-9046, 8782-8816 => 0.03 mag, 30.7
